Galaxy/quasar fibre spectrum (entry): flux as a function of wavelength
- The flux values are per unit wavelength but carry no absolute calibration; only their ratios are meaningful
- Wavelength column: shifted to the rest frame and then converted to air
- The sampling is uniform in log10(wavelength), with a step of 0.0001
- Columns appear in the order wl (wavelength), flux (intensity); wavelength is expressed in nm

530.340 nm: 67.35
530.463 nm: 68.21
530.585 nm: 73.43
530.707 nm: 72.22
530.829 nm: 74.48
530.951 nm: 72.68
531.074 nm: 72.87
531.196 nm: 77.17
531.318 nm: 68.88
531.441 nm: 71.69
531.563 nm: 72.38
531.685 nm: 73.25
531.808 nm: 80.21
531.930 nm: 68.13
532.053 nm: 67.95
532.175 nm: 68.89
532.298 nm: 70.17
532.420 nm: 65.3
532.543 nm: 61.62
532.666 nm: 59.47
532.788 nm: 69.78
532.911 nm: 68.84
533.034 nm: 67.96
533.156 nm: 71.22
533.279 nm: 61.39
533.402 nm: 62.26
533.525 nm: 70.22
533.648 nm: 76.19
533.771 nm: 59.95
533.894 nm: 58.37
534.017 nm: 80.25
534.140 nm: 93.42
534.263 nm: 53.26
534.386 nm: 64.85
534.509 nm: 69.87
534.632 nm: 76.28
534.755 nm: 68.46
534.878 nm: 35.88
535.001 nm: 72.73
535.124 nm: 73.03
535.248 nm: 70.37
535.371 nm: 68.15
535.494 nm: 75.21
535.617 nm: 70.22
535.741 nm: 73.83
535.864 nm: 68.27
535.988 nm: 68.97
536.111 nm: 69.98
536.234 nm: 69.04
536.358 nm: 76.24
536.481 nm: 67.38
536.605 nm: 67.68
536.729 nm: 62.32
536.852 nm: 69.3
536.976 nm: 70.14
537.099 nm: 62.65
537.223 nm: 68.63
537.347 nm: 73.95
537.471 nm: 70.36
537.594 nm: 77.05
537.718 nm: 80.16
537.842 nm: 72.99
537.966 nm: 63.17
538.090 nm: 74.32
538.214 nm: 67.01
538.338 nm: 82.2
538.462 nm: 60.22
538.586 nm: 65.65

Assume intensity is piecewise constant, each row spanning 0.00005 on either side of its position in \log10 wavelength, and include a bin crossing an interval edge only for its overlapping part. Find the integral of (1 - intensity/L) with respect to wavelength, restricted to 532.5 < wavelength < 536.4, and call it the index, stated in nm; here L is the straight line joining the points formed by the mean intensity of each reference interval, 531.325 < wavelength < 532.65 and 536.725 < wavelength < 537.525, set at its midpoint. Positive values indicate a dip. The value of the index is 0.04 nm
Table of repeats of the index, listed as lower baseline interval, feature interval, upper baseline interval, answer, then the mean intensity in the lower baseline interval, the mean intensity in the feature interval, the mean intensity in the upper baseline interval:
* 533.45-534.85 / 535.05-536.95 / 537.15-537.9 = 0.042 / 69.2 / 70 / 73.7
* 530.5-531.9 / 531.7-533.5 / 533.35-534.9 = 0.079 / 73.4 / 67.6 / 67.7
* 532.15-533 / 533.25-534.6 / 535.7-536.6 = -0.015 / 66.2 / 68.5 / 70.3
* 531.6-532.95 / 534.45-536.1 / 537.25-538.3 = 0.049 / 68.6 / 68.6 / 72.4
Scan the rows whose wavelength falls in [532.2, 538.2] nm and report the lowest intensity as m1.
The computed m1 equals 35.88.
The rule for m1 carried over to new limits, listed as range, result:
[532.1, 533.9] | 58.37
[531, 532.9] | 59.47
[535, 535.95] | 68.15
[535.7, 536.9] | 62.32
